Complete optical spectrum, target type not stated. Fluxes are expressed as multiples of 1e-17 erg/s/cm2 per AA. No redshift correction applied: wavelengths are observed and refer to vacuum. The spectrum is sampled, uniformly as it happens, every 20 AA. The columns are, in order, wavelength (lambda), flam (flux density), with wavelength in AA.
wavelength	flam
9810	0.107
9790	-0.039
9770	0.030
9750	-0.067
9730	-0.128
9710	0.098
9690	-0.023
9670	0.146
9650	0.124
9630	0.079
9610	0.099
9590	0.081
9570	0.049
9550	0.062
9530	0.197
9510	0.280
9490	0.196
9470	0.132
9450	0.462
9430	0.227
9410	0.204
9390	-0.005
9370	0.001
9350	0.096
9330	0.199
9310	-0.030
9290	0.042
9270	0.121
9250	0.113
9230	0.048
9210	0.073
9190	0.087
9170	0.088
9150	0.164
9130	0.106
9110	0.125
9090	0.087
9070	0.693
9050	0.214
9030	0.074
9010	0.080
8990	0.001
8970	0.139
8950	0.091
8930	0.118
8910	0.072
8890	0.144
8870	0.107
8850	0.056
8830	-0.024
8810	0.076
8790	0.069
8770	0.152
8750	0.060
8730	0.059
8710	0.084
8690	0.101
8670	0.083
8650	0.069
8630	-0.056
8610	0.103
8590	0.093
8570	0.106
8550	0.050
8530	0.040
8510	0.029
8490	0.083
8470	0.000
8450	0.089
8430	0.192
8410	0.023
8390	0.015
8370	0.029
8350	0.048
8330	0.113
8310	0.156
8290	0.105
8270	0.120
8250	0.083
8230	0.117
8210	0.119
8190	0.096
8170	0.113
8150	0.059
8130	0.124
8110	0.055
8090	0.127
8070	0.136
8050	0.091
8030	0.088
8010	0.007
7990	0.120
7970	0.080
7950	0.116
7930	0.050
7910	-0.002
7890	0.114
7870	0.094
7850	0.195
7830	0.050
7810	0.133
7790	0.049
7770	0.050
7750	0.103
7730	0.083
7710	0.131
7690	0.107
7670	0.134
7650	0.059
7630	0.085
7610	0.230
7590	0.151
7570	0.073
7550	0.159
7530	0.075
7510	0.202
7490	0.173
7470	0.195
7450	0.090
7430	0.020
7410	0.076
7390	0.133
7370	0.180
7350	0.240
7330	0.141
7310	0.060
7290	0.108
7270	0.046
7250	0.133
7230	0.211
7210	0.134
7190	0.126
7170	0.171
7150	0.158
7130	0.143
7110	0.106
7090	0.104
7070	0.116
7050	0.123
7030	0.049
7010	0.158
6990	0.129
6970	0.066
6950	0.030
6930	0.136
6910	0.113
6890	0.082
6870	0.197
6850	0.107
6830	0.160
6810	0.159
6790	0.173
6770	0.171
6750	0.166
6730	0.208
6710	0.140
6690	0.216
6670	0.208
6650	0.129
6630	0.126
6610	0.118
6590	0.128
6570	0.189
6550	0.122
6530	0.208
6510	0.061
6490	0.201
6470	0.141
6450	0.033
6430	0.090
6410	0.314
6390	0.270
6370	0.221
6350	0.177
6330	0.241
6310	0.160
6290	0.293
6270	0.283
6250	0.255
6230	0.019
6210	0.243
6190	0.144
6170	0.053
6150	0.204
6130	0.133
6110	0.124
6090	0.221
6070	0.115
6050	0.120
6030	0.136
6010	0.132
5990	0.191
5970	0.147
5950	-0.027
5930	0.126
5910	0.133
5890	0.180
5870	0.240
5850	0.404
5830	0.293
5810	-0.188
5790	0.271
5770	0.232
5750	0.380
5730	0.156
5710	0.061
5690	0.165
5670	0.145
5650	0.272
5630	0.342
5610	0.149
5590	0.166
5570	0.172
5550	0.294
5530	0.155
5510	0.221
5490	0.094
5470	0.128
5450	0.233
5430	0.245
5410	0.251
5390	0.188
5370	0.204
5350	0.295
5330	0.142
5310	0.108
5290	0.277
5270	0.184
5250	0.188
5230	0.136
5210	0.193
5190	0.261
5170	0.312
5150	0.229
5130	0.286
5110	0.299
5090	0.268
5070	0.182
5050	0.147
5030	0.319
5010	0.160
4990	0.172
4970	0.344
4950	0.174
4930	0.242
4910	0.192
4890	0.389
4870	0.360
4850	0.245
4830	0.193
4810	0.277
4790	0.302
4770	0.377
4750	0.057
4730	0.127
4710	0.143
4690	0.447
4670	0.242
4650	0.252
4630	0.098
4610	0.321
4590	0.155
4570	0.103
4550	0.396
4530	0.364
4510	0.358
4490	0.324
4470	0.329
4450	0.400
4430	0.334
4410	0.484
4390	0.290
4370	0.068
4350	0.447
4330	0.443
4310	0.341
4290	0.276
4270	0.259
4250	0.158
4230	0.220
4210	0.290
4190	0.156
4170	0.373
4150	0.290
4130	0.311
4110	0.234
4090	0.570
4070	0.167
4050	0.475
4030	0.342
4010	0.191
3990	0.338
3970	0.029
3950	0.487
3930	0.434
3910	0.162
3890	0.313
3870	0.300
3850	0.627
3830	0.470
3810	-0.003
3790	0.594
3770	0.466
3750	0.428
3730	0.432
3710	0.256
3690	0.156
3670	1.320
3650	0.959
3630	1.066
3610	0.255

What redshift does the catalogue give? 1.43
